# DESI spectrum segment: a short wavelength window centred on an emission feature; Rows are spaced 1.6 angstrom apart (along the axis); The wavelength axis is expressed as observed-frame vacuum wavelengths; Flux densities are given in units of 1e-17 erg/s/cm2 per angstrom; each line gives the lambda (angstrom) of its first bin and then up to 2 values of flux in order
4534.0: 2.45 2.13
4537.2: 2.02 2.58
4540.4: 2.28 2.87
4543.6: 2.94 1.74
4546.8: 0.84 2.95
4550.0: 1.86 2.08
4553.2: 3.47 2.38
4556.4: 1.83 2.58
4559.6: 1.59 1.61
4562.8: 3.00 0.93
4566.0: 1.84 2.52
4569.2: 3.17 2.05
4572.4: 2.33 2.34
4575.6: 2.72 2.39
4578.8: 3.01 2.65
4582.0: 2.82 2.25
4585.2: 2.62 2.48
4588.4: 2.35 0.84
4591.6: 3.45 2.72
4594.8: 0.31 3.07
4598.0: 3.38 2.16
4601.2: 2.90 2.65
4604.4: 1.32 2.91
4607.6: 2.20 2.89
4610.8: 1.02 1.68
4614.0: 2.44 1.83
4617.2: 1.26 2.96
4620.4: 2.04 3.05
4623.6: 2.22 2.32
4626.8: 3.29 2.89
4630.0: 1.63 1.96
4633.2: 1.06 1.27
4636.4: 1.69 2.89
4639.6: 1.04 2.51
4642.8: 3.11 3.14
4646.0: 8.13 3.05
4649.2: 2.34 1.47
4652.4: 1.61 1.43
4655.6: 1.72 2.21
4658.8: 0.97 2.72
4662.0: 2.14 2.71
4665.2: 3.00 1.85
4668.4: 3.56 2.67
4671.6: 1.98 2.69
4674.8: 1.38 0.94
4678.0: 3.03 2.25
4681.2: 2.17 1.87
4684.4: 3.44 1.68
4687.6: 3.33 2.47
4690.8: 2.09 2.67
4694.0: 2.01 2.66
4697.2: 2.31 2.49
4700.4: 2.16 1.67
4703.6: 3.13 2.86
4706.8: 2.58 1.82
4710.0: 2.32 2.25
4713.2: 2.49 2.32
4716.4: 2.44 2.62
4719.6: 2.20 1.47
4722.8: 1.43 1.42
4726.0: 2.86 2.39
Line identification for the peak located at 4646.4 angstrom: H-gamma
